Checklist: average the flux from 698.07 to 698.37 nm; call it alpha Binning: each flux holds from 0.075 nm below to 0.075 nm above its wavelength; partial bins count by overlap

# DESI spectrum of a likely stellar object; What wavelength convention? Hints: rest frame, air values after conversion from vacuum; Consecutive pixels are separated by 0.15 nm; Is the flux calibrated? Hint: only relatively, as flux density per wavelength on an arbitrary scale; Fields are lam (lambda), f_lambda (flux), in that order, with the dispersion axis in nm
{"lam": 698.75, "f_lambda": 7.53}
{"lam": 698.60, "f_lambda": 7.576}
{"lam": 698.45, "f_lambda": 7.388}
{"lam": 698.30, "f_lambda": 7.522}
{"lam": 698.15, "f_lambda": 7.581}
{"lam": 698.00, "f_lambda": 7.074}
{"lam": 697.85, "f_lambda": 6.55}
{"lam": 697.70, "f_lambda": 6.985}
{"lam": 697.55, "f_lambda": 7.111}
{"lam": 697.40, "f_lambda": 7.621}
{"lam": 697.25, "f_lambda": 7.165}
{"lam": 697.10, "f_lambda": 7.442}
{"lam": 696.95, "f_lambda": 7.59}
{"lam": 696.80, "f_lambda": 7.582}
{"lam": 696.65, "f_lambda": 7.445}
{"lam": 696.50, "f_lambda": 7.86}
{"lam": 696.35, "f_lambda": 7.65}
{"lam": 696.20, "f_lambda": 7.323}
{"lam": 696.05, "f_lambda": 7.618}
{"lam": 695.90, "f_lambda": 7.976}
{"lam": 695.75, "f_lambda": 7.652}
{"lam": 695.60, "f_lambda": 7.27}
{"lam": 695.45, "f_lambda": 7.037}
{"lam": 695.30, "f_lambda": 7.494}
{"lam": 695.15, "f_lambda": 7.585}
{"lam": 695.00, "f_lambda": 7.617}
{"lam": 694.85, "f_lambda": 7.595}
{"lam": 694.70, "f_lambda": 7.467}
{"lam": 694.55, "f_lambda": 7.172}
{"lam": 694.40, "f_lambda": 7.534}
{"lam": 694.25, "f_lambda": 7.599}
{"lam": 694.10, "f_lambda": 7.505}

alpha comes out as 7.54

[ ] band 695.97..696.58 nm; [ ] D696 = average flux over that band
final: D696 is 7.61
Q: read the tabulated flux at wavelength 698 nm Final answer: 7.074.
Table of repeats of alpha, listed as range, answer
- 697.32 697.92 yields 7.07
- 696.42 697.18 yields 7.58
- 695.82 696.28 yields 7.64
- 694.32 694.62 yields 7.36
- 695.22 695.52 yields 7.27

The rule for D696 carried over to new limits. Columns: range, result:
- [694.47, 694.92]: 7.41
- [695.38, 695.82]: 7.32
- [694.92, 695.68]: 7.4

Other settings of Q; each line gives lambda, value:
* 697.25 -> 7.165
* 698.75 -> 7.53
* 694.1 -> 7.505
